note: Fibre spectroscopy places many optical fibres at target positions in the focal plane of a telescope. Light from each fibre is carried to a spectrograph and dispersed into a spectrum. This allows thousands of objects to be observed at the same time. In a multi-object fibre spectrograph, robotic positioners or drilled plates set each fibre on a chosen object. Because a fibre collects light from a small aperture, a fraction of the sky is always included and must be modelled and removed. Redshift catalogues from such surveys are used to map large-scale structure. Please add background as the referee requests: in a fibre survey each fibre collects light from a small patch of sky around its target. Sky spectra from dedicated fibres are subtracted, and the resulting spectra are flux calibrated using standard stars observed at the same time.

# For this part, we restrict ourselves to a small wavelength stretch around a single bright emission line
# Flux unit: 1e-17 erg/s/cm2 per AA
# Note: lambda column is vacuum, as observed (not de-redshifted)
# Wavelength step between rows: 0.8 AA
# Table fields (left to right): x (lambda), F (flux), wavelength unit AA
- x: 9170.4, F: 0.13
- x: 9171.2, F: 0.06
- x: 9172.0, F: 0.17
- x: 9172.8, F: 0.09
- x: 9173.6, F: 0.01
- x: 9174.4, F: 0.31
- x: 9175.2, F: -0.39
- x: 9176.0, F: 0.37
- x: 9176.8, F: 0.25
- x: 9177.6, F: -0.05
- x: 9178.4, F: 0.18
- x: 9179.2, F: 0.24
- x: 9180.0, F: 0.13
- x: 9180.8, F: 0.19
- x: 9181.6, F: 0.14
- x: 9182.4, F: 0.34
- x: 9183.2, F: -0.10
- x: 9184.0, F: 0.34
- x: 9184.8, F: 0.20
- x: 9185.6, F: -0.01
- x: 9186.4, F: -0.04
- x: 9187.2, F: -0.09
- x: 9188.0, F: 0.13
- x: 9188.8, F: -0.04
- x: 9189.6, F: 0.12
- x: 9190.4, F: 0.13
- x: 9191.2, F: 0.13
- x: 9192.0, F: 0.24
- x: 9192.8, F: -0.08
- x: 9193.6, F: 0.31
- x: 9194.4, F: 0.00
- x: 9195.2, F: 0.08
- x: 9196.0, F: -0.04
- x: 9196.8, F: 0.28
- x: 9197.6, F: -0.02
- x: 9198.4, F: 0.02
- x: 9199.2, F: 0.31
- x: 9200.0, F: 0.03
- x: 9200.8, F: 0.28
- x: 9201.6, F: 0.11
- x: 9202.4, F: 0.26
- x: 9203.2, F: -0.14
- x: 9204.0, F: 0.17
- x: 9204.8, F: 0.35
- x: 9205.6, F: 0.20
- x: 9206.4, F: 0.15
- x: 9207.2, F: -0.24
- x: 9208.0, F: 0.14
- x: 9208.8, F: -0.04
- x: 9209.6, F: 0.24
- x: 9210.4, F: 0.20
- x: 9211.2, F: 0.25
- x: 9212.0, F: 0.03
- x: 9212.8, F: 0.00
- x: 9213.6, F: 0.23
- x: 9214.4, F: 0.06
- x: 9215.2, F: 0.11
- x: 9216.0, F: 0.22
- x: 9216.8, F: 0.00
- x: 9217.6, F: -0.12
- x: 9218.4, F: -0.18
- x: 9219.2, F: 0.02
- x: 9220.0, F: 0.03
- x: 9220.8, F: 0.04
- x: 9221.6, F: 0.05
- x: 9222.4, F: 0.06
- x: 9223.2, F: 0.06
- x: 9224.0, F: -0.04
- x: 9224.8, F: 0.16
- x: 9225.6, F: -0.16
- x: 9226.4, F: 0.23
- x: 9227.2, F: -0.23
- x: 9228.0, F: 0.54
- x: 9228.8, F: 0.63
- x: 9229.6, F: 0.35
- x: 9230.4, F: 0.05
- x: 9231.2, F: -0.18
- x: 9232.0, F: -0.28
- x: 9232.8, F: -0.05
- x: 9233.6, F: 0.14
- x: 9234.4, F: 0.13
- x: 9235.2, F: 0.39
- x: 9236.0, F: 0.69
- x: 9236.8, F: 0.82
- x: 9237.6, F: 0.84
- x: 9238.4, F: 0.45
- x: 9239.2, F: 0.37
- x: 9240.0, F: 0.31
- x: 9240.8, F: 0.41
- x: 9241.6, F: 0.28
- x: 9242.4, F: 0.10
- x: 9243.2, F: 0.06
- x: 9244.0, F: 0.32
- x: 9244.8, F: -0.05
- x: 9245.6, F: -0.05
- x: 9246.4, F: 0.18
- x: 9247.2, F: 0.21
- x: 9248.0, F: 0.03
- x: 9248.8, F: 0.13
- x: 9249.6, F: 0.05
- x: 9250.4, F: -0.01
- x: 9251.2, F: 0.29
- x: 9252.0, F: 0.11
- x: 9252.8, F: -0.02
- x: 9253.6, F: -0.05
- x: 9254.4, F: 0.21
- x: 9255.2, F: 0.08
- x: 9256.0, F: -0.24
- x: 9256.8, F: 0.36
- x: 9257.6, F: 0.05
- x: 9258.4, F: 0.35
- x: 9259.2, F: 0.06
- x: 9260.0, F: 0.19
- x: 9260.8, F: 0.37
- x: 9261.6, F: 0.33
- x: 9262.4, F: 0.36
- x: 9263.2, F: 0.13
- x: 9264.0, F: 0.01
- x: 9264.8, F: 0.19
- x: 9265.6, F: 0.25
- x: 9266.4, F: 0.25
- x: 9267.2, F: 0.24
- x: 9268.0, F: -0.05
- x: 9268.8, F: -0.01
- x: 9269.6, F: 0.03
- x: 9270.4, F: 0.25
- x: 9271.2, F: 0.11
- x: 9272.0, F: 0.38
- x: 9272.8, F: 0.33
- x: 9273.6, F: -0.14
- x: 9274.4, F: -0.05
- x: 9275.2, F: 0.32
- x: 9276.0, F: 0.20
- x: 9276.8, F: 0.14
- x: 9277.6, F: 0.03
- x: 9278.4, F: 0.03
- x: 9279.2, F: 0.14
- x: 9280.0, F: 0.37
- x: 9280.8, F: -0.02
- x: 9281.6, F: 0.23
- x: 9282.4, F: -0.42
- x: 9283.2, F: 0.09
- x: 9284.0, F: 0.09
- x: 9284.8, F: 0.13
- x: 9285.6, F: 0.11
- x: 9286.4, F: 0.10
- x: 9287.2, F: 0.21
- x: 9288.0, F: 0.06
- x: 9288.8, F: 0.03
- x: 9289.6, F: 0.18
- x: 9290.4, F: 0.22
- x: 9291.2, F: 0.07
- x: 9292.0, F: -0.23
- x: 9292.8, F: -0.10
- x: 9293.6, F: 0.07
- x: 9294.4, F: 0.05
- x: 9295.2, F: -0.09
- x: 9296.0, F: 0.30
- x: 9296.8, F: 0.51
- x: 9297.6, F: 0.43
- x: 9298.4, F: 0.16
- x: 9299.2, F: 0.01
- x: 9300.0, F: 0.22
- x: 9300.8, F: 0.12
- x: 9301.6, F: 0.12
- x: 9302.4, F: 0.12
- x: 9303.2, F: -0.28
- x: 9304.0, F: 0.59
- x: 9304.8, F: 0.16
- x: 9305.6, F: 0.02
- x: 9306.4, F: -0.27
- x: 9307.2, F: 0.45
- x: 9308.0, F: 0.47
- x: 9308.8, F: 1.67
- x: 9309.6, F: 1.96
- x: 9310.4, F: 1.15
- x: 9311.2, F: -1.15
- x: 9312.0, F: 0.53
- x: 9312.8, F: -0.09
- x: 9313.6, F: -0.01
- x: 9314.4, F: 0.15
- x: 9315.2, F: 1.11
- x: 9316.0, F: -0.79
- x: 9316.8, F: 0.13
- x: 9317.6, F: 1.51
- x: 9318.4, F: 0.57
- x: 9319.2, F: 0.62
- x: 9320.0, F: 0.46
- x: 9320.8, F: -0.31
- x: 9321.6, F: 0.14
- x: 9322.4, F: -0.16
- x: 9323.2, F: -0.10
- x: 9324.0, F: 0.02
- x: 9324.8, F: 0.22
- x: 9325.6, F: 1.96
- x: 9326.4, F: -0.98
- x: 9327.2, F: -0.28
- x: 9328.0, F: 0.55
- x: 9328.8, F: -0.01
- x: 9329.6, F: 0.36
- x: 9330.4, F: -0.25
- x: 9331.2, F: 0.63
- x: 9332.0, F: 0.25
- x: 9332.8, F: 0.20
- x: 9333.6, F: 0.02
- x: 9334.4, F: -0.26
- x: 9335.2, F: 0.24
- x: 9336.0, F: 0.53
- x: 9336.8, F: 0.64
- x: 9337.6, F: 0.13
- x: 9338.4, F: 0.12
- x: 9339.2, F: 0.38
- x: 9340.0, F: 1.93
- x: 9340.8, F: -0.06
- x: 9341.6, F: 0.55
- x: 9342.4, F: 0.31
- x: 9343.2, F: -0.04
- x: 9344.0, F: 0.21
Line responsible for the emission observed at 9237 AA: H-beta 4861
